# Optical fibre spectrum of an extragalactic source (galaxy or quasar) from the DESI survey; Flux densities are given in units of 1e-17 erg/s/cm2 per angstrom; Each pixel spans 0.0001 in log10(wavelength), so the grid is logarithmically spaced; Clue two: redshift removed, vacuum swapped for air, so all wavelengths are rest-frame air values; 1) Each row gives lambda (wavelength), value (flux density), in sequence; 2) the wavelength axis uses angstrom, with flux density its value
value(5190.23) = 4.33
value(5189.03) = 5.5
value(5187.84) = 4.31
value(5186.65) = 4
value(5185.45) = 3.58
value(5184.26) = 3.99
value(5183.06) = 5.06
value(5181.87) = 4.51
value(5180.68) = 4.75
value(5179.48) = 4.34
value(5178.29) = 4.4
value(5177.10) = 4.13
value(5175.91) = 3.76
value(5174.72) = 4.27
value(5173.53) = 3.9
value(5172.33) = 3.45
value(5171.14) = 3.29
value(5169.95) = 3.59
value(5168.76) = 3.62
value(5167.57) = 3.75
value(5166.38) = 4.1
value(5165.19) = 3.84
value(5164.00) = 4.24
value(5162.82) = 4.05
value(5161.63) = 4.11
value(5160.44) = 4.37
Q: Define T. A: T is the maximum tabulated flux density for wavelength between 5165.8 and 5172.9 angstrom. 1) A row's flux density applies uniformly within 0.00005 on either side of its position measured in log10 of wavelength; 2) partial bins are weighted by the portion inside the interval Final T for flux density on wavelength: 4.1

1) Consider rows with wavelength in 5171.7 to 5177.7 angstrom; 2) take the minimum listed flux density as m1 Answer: 3.45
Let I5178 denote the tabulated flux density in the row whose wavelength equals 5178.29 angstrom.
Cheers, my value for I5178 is 4.4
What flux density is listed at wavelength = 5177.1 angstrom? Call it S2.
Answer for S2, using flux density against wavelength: 4.13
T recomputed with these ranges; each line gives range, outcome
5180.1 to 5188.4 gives 5.06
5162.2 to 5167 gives 4.24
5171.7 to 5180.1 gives 4.4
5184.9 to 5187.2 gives 4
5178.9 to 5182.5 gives 4.75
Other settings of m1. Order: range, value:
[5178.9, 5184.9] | 3.99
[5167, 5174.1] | 3.29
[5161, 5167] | 3.84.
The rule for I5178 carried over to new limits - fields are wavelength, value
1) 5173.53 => 3.9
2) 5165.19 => 3.84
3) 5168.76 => 3.62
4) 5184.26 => 3.99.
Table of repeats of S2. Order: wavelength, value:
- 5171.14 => 3.29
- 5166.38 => 4.1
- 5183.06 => 5.06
